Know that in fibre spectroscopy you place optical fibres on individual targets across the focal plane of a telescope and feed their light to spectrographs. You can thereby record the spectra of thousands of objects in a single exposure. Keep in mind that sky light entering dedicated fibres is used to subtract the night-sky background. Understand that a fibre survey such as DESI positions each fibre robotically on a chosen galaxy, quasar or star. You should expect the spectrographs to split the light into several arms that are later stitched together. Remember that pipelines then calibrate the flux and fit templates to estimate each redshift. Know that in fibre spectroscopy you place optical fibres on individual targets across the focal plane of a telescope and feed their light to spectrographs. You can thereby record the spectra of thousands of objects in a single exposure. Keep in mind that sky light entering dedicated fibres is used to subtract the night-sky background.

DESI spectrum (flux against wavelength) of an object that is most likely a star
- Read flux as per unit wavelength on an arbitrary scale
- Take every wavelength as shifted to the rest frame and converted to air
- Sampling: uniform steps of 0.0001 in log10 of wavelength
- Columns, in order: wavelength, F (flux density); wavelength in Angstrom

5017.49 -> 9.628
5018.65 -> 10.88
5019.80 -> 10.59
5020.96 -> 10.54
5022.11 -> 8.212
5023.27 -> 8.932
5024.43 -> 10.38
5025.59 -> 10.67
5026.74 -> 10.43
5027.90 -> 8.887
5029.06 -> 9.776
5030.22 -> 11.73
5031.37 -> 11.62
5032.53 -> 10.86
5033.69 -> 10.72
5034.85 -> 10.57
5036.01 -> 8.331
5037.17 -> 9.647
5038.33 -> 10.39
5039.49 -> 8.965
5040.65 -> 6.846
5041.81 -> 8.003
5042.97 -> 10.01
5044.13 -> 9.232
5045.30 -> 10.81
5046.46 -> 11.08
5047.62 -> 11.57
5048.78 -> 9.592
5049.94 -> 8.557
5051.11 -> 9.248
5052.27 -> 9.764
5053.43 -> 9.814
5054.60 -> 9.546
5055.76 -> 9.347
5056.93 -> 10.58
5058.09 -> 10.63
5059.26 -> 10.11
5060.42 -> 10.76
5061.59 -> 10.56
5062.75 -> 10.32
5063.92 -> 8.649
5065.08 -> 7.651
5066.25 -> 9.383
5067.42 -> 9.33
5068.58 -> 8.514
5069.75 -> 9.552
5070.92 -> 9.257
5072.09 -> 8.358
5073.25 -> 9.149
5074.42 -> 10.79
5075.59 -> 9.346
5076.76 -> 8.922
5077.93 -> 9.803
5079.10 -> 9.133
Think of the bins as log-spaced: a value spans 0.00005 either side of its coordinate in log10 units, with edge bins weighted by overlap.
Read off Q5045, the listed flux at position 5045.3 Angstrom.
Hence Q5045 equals 10.81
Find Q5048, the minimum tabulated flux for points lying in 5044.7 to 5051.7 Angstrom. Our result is 8.557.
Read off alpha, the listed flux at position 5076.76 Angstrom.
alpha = 8.922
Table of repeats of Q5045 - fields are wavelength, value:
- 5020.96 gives 10.54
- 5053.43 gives 9.814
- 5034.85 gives 10.57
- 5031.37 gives 11.62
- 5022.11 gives 8.212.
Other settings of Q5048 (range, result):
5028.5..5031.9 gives 9.776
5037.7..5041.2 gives 6.846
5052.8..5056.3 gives 9.347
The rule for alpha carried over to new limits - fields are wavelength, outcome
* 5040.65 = 6.846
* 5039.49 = 8.965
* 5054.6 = 9.546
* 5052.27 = 9.764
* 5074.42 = 10.79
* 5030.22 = 11.73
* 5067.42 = 9.33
